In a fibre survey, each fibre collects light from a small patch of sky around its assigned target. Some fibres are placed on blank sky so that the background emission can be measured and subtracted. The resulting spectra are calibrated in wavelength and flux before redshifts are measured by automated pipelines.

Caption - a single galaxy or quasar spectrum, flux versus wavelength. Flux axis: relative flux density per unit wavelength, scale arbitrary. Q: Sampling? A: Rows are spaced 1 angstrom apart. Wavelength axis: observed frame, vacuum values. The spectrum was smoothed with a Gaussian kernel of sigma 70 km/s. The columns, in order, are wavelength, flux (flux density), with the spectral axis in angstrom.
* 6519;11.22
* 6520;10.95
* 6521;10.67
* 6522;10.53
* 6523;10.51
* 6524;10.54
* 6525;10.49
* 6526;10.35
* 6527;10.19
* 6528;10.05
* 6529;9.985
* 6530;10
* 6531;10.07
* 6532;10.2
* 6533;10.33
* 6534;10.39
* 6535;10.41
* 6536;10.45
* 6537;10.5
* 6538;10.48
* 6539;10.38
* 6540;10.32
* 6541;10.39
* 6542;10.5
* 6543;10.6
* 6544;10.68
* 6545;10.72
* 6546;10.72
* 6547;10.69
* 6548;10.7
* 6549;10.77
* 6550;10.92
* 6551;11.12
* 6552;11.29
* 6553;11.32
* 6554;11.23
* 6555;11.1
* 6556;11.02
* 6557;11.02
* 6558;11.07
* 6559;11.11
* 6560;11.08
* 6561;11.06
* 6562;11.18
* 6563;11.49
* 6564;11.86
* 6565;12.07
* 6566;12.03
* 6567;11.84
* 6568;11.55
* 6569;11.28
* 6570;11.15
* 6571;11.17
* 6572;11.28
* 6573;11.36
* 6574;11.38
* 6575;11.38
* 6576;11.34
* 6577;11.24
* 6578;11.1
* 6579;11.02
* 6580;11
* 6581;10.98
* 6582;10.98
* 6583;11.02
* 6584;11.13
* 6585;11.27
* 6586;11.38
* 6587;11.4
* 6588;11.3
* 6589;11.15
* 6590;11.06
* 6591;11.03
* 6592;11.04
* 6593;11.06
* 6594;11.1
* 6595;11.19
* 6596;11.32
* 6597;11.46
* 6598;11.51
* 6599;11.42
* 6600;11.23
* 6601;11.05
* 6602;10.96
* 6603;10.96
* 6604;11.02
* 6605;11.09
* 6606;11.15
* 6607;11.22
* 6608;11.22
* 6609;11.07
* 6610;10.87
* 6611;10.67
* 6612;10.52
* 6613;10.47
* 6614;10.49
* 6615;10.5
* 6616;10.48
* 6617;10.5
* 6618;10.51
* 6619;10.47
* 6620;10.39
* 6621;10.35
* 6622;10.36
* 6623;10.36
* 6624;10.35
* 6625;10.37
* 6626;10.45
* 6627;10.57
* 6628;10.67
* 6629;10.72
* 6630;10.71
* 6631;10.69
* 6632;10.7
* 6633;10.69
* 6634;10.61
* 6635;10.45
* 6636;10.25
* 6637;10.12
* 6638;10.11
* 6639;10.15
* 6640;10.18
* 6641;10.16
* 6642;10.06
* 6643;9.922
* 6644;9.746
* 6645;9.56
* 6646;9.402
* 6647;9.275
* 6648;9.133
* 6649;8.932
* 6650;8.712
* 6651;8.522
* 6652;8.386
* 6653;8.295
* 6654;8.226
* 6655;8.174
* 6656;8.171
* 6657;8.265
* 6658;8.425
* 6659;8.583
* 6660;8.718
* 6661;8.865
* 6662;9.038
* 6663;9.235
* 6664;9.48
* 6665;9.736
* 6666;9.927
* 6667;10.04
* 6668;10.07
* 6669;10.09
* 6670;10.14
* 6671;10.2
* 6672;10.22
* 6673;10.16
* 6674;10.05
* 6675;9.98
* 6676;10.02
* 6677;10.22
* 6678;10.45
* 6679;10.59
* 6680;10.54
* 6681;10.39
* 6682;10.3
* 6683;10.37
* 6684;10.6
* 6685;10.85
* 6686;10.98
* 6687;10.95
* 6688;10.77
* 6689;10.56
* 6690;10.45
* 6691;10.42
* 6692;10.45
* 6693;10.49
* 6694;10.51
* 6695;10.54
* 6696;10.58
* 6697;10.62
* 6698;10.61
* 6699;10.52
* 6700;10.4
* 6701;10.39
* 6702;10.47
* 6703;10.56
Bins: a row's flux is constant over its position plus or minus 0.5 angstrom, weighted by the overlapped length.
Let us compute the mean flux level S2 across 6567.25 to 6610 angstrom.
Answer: 11.2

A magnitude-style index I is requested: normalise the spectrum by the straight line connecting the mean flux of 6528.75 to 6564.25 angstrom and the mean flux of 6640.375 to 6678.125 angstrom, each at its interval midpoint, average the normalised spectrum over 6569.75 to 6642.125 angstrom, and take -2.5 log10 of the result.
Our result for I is -0.09 mag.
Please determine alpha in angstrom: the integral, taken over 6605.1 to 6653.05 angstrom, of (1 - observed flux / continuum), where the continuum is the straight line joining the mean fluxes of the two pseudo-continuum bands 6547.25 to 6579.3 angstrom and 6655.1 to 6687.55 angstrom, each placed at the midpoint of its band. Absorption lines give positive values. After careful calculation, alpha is 0.8 angstrom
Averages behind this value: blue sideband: 11.3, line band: 10.2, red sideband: 9.84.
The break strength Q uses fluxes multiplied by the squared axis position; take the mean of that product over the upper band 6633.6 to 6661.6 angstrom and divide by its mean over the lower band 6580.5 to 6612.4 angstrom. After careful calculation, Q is 0.8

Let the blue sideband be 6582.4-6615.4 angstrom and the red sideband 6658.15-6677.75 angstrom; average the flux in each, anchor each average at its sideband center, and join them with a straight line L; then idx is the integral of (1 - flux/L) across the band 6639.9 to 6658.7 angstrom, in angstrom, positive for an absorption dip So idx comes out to 2.0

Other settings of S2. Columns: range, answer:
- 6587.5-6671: 10.2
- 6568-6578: 11.3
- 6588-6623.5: 10.9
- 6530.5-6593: 11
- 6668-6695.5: 10.4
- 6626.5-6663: 9.53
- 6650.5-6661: 8.4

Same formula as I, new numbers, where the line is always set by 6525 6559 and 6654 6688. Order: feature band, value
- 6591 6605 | -0.09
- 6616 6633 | -0.04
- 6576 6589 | -0.08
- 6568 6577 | -0.09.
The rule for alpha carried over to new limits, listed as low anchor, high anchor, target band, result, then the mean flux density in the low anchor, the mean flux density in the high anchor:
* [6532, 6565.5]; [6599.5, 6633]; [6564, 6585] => -1.0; 10.9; 10.7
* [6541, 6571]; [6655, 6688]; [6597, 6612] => -0.7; 11.1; 9.85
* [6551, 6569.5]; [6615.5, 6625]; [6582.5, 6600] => -0.6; 11.4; 10.4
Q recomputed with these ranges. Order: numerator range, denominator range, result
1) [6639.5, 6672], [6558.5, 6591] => 0.84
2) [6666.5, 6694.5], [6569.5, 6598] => 0.96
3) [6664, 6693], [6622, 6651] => 1.04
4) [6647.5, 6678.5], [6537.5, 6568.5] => 0.87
